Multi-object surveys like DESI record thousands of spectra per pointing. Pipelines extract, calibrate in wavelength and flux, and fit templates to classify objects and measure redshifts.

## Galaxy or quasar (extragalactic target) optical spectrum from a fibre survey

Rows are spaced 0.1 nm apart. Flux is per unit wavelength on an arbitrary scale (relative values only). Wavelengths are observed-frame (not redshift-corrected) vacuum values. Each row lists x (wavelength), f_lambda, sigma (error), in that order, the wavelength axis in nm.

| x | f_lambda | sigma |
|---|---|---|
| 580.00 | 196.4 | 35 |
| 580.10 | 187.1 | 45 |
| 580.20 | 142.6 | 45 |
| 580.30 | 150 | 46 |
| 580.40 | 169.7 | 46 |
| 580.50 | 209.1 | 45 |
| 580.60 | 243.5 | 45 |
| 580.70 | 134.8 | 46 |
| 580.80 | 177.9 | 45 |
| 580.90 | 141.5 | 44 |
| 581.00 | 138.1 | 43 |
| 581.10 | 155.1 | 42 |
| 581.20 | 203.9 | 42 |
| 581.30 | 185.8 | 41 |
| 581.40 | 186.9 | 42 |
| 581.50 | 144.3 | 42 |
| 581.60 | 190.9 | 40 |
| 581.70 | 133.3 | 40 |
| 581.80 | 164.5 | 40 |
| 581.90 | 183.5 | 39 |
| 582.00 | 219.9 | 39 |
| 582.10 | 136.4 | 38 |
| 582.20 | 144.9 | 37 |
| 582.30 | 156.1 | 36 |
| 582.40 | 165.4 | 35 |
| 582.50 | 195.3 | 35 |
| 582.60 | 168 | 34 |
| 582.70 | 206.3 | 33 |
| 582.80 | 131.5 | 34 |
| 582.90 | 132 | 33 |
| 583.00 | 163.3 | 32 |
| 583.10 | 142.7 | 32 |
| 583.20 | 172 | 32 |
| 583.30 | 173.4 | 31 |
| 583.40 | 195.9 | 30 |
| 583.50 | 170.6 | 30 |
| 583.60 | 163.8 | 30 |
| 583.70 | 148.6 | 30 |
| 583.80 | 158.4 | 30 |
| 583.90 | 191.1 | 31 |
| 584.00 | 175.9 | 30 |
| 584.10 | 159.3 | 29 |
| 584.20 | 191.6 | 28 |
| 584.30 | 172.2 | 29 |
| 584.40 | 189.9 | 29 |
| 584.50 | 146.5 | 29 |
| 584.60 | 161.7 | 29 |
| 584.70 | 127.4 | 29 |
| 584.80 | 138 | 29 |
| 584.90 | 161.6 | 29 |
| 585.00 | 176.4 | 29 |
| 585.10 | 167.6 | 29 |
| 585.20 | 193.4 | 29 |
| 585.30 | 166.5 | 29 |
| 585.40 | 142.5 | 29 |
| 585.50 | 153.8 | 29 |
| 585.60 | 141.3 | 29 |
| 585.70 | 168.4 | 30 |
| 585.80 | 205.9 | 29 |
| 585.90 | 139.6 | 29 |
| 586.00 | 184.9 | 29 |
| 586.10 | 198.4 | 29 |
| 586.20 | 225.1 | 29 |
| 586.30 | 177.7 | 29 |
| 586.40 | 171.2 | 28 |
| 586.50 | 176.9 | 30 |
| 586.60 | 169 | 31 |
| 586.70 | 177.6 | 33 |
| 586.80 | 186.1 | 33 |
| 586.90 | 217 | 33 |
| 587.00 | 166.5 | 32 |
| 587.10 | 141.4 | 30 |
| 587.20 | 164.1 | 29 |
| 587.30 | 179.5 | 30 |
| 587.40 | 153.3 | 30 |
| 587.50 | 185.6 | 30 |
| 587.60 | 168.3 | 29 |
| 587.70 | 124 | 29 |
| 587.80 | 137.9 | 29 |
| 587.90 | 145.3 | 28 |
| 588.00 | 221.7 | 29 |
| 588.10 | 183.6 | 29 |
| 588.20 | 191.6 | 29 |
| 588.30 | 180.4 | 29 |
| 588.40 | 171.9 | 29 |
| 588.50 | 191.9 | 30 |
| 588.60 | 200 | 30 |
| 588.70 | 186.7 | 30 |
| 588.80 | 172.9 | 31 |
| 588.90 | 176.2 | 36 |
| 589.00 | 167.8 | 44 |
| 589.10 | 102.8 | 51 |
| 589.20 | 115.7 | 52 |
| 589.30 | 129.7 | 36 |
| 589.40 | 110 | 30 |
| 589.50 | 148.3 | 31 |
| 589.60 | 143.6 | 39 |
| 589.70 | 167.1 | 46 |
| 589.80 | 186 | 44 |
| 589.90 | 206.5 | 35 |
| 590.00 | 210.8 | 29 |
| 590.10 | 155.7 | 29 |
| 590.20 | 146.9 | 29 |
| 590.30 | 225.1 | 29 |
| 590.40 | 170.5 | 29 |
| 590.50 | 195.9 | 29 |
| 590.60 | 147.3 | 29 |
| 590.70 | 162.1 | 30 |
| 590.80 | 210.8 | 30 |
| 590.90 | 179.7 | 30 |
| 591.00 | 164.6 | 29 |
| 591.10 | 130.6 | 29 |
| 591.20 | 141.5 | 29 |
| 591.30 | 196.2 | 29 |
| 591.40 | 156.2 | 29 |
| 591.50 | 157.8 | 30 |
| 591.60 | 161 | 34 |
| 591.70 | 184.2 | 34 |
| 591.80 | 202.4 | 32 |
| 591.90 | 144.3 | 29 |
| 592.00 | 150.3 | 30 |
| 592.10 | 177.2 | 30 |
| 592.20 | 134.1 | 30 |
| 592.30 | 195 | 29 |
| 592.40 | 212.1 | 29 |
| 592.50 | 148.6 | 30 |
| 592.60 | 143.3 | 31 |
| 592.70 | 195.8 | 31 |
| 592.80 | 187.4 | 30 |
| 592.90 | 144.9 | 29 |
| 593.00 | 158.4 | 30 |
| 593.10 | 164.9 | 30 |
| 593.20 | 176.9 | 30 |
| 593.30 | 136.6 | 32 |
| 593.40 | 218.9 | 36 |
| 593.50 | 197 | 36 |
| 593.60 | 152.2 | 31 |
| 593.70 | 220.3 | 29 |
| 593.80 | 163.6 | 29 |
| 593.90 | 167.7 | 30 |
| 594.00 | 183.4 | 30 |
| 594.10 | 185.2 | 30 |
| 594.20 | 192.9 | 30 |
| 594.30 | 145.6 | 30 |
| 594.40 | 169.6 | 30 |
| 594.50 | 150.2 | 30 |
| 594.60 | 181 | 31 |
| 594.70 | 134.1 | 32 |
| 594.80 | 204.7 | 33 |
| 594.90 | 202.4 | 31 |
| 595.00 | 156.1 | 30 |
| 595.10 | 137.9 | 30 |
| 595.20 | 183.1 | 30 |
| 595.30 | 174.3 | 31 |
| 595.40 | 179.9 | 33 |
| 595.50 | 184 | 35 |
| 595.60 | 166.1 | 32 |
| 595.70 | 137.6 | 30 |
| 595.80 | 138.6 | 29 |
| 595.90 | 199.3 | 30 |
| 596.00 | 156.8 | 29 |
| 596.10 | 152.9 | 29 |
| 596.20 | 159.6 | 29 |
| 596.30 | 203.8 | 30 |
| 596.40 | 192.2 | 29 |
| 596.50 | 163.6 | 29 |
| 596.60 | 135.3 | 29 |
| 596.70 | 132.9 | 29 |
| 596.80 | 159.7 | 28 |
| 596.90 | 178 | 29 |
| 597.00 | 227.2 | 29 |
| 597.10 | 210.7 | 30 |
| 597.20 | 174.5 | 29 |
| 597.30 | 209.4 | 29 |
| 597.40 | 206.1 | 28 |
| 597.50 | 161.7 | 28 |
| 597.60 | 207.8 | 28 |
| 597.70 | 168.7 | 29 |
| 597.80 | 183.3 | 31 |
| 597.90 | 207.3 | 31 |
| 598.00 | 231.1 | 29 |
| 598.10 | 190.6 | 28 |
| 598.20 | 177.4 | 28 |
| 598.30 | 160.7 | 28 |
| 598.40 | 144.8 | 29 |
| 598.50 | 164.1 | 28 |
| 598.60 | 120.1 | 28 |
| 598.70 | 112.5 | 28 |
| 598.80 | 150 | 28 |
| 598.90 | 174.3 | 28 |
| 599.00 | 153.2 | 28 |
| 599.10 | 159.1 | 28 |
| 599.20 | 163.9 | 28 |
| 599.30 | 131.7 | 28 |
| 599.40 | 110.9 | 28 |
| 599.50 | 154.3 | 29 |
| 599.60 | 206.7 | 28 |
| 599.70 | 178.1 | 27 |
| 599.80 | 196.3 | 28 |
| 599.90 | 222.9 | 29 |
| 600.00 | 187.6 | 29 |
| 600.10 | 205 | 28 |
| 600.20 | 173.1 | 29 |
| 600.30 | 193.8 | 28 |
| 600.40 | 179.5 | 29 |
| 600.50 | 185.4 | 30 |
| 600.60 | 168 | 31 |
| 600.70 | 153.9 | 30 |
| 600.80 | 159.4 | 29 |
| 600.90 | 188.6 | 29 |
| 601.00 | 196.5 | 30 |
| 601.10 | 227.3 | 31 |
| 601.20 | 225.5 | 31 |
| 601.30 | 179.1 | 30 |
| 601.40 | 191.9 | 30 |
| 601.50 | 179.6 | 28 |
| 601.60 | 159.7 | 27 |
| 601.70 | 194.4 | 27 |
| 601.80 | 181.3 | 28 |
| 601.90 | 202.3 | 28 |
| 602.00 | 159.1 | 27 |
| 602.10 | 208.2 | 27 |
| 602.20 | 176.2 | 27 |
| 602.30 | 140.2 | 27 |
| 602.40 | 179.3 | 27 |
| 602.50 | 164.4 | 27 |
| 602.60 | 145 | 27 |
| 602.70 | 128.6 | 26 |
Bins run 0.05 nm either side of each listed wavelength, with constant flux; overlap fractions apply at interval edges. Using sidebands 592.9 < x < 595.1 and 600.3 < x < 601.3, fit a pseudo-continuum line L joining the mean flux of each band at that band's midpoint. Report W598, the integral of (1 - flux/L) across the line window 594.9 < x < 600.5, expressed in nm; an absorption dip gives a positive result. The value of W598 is 0.24 nm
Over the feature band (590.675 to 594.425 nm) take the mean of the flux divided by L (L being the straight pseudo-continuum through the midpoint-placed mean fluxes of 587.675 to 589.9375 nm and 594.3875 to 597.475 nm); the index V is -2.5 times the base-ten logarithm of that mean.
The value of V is -0.019 mag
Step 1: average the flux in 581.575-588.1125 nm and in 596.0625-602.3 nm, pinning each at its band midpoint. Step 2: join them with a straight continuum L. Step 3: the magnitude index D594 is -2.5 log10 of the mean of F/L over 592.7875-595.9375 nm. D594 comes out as 0.019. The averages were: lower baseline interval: 169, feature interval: 171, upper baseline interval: 177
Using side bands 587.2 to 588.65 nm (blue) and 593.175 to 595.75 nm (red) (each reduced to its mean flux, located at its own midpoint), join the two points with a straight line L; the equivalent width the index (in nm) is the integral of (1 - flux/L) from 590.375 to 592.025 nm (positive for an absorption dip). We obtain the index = 0.049 nm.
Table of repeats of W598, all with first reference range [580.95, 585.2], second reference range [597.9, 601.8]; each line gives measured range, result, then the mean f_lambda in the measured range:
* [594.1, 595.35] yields 0.021 nm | 170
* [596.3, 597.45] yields -0.052 nm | 182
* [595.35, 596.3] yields 0.041 nm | 166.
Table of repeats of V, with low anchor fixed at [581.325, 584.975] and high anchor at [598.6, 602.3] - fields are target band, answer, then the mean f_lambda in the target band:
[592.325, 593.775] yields -0.02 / 176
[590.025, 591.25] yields 0.00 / 170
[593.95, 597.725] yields 0.00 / 174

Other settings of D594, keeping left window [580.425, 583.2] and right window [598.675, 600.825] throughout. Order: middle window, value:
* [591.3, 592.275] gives 0.02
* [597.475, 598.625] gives -0.05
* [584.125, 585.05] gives 0.04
